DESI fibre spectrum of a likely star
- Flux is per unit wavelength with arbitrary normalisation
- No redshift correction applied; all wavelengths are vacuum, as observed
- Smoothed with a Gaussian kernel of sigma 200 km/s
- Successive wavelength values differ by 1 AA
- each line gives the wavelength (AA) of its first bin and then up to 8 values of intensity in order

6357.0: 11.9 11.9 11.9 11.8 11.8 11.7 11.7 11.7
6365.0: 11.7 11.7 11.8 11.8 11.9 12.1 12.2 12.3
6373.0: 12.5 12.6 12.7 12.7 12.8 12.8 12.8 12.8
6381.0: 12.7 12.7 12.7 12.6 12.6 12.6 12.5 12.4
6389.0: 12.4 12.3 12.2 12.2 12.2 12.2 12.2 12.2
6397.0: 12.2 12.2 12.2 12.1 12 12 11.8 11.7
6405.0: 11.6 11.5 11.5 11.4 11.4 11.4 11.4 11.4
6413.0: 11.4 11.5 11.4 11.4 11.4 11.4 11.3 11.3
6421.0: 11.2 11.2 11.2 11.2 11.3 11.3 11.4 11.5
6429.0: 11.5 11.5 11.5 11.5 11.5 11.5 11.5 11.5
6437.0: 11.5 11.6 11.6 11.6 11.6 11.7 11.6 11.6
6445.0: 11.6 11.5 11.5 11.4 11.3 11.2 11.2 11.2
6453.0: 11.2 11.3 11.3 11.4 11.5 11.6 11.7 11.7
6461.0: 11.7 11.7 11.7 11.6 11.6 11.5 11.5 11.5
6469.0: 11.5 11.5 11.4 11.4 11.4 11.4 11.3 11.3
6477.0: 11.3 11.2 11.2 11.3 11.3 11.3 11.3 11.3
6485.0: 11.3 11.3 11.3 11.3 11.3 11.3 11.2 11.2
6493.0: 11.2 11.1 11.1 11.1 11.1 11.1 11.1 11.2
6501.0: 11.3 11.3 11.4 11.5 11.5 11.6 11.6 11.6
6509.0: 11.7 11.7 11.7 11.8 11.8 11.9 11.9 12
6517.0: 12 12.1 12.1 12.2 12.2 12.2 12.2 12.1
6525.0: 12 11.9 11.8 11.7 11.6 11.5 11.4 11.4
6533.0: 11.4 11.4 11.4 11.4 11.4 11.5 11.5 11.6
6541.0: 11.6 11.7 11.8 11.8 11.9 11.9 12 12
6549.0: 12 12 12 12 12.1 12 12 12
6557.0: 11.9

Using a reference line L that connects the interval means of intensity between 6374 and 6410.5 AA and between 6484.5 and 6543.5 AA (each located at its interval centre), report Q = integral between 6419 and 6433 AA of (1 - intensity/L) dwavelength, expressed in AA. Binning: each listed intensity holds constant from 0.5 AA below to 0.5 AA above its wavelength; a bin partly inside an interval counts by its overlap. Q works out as 0.81 AA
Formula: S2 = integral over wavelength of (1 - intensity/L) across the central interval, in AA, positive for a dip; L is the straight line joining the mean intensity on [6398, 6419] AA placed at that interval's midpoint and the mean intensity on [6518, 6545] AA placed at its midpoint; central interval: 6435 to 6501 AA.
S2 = 1.6 AA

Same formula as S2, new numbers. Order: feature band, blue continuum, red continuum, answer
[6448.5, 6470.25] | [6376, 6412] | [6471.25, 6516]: 0.34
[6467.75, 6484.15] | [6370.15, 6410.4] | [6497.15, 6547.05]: 0.74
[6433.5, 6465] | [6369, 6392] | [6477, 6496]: 0.51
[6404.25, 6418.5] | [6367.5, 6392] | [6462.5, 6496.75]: 0.80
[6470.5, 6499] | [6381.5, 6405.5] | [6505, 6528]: 1.74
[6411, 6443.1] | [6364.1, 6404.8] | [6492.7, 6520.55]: 1.61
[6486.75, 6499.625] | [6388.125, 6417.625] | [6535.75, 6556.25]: 0.70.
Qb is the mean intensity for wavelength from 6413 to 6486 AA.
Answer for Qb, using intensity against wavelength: 11.4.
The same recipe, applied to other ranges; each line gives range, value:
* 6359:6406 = 12.2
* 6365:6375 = 12.1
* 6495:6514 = 11.5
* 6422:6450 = 11.5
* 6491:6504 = 11.2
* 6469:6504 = 11.3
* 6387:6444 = 11.7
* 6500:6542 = 11.7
